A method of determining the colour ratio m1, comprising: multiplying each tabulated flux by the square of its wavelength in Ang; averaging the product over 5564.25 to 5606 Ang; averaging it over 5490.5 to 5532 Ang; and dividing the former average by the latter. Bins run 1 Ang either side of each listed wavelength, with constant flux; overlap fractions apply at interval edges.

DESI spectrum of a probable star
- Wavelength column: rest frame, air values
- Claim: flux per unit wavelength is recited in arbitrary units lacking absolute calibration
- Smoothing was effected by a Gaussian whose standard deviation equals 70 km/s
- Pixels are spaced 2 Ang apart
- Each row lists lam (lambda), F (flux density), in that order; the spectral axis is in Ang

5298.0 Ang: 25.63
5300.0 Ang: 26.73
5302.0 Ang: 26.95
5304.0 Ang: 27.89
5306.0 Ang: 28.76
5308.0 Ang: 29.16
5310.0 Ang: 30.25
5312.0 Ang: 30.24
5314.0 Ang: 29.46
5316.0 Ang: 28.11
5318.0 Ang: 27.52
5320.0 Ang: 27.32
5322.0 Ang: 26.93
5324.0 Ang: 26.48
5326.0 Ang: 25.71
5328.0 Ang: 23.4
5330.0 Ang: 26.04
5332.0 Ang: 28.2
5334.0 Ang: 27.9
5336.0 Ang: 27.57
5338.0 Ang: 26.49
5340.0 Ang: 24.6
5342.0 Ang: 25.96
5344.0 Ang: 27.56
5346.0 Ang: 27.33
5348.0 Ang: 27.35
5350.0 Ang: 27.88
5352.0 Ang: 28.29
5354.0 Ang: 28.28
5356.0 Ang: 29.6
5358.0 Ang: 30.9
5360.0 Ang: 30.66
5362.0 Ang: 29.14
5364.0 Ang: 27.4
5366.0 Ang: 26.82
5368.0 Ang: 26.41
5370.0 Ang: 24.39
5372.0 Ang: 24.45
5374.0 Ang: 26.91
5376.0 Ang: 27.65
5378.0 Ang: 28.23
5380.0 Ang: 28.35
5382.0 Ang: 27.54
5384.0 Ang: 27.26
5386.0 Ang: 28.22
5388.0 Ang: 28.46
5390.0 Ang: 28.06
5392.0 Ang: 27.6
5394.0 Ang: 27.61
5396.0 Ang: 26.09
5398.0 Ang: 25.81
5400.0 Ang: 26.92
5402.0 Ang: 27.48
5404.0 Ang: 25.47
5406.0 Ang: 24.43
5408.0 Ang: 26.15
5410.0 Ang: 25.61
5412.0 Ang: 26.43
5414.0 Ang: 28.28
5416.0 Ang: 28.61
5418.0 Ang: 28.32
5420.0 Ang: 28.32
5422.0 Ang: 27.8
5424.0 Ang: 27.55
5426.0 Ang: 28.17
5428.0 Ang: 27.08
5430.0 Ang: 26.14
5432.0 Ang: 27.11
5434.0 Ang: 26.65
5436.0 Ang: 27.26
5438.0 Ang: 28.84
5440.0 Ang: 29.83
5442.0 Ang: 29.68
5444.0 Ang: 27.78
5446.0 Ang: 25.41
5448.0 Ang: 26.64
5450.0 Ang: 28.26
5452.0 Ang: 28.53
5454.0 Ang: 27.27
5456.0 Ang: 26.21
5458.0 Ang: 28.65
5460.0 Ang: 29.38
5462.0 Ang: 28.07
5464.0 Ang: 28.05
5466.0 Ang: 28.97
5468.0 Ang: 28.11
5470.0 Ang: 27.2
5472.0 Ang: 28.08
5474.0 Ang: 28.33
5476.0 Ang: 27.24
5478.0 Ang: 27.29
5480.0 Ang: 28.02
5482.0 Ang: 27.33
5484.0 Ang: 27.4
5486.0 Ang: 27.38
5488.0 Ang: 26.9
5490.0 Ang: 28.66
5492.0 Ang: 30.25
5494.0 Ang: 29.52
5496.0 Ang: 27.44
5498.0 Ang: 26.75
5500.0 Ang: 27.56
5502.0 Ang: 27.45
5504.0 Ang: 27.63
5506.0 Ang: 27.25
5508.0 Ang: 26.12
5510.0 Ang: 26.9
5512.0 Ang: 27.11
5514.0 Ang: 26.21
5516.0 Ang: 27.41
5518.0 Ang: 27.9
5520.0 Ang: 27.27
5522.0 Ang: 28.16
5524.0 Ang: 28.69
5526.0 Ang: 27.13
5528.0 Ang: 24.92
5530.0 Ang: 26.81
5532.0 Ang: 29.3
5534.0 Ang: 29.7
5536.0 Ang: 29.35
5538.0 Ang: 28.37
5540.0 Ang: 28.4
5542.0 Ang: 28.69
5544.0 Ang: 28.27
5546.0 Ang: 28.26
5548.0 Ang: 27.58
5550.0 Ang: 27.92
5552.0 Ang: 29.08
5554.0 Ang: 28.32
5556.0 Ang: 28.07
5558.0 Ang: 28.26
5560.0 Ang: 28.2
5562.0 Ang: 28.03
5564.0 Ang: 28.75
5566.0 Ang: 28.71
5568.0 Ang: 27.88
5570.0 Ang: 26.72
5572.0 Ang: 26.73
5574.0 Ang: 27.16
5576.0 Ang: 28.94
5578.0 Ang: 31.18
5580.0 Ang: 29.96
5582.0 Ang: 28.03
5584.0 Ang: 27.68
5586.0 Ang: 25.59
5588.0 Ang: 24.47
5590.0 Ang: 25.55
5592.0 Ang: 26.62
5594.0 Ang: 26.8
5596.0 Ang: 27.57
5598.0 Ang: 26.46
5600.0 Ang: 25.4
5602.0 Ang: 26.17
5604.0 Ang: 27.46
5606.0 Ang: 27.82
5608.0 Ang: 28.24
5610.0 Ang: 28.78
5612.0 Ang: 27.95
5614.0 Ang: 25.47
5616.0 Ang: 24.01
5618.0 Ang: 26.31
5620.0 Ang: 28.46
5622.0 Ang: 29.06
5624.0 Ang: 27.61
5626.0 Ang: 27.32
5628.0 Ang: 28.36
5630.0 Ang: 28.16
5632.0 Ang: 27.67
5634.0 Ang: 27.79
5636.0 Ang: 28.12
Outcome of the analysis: 1.02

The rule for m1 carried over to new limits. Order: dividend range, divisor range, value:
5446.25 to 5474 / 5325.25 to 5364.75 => 1.06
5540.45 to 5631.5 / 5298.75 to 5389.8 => 1.09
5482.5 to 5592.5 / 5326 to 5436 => 1.08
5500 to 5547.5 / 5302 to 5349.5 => 1.09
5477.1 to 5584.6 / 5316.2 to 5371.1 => 1.10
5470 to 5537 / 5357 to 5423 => 1.06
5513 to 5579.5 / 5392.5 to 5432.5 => 1.09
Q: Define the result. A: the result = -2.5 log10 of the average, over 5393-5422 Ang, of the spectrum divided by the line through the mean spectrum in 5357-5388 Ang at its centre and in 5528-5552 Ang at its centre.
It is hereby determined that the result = 0.04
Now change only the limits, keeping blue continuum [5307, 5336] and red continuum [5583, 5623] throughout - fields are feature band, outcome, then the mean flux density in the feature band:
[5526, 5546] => -0.046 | 28.2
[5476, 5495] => -0.035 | 28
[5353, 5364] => -0.076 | 29.5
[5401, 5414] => 0.051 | 26.1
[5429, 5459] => -0.014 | 27.6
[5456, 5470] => -0.042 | 28.3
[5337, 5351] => 0.033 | 26.7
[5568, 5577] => -0.022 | 27.4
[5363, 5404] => 0.016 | 27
